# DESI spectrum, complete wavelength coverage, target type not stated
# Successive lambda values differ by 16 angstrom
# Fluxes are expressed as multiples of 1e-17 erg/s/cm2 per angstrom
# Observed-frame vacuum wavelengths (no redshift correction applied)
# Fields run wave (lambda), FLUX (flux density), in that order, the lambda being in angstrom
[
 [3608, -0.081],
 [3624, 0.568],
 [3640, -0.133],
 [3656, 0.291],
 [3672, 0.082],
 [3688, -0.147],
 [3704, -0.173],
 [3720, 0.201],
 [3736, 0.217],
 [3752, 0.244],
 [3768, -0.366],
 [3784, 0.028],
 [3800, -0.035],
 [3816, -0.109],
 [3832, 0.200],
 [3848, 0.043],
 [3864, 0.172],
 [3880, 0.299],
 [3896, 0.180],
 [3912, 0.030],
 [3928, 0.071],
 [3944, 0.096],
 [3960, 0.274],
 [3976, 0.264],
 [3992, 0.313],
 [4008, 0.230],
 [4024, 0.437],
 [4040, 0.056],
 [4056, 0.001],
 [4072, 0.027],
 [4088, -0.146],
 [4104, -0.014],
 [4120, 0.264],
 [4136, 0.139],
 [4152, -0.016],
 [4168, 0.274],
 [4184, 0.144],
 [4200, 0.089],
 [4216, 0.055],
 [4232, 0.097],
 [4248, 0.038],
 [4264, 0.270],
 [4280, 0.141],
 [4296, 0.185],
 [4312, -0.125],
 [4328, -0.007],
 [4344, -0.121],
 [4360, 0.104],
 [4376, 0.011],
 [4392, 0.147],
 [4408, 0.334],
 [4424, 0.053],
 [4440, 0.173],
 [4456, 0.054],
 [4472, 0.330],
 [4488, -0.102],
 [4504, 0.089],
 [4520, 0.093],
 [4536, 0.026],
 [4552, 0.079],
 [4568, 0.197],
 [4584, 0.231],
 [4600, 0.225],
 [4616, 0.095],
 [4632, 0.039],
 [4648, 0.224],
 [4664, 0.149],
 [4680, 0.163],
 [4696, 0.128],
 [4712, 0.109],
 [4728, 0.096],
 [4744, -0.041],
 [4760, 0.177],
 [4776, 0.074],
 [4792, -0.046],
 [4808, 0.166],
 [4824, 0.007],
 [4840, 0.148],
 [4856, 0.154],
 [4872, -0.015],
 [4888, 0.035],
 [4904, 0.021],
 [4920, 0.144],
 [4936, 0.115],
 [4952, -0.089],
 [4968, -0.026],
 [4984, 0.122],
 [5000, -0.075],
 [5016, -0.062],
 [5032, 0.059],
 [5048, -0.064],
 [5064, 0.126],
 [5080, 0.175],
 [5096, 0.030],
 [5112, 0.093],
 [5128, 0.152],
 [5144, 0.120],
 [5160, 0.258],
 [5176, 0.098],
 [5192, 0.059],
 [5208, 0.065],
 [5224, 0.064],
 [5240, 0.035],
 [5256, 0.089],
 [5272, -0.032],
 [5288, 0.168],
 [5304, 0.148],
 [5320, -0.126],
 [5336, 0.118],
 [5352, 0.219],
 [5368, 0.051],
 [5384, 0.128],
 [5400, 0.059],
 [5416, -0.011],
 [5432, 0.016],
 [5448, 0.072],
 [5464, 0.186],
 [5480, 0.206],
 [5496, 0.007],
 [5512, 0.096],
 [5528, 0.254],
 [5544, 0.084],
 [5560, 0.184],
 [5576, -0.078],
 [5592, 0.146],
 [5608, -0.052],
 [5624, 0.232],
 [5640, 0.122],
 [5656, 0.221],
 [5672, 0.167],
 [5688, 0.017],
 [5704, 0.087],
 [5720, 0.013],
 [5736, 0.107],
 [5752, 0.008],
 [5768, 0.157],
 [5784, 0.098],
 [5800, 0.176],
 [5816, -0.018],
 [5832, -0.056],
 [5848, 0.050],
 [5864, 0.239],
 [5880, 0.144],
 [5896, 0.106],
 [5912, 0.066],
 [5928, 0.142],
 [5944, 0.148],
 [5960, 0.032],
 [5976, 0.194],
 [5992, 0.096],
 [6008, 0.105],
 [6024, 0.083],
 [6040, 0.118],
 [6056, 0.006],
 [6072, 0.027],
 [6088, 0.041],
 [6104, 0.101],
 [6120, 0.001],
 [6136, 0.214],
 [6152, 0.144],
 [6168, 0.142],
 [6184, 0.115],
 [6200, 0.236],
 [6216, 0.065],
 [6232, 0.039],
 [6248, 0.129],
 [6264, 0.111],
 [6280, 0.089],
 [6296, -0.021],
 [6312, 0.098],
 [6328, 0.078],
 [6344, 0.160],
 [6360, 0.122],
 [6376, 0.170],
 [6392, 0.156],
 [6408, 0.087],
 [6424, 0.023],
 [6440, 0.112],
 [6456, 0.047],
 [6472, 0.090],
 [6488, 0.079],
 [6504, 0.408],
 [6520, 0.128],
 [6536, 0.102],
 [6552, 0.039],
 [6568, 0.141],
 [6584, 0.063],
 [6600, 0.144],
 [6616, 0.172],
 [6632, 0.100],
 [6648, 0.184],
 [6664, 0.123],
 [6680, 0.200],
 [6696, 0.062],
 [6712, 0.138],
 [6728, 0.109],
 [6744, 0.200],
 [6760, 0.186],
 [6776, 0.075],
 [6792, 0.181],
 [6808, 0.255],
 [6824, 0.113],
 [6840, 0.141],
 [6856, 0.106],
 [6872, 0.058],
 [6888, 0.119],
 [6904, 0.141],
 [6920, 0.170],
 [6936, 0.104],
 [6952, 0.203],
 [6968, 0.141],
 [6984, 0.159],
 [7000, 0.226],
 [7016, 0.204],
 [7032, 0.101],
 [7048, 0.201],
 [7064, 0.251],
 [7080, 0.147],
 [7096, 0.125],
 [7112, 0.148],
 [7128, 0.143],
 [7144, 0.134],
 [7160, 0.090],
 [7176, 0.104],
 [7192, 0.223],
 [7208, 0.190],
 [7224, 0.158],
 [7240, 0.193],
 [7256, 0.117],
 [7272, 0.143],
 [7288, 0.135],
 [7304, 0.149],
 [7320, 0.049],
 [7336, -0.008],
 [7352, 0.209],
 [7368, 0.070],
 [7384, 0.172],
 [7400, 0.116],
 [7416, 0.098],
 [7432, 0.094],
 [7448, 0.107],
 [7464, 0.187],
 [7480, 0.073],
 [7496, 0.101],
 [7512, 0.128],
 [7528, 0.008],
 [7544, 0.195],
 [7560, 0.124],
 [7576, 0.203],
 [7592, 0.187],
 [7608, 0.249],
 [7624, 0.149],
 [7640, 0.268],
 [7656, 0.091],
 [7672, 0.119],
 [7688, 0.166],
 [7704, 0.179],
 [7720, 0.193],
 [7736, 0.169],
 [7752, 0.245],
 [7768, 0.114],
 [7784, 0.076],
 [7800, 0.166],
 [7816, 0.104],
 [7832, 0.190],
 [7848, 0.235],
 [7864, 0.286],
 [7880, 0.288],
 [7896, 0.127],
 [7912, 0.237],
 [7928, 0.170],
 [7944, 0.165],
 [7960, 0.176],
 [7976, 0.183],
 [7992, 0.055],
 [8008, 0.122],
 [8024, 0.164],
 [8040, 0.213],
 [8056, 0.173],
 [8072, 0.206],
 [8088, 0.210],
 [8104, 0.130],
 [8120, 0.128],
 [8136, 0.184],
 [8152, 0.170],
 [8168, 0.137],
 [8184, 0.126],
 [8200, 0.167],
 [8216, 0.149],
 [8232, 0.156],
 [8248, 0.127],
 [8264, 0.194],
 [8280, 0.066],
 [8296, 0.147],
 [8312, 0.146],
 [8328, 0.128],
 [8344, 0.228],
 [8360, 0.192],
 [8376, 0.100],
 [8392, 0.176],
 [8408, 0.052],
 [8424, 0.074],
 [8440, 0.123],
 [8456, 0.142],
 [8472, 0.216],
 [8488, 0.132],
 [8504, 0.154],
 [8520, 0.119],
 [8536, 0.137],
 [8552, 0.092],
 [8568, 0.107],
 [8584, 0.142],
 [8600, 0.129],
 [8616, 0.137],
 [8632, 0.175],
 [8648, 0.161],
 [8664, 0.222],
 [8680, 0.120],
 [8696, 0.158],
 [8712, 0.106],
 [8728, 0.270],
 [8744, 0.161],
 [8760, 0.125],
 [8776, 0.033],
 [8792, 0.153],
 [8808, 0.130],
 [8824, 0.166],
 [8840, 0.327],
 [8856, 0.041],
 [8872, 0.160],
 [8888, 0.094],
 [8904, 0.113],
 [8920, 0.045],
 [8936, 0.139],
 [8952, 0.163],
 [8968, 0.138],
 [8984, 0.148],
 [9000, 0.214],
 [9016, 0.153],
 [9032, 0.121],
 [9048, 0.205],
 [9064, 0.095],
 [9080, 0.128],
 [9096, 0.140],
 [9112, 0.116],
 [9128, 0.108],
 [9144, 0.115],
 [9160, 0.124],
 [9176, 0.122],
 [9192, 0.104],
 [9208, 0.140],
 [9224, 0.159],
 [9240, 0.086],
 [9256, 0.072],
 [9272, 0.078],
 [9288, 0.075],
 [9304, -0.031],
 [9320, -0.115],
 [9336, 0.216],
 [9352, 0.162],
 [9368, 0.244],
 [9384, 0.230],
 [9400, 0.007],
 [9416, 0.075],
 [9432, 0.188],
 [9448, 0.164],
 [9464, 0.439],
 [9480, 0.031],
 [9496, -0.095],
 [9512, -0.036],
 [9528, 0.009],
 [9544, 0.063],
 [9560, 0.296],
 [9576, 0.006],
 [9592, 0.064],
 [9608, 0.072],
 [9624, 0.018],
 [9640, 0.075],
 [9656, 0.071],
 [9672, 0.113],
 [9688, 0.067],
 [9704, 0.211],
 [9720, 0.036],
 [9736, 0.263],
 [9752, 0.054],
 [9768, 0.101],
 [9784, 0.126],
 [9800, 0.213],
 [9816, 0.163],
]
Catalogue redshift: 0.74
